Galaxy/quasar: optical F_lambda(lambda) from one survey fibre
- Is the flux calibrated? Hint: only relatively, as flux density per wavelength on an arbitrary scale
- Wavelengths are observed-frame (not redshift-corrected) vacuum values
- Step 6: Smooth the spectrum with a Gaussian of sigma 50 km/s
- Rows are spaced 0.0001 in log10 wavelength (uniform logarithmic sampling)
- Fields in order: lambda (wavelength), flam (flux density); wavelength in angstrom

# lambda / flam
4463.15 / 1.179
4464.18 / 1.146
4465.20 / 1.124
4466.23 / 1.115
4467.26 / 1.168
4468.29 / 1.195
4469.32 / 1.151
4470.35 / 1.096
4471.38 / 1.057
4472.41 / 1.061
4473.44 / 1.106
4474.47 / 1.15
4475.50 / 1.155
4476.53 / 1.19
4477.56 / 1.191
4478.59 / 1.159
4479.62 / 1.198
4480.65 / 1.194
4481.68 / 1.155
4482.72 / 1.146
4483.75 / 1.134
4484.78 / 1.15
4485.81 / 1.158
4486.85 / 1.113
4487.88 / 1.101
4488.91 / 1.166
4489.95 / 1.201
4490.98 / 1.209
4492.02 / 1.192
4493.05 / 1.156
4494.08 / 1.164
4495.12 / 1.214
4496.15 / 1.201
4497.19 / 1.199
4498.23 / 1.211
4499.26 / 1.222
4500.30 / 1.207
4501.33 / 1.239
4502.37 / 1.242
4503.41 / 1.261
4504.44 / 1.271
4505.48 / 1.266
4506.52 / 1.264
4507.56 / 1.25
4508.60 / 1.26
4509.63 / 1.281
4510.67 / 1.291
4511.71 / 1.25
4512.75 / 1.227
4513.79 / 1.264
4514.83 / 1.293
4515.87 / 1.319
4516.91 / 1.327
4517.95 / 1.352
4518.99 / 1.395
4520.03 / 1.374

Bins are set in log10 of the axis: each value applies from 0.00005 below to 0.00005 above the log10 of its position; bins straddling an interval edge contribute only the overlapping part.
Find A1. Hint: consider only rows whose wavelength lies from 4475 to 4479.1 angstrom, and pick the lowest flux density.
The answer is 1.155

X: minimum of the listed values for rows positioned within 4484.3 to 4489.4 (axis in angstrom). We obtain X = 1.101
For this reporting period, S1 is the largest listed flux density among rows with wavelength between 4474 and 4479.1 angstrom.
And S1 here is 1.191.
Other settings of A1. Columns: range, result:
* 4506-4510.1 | 1.25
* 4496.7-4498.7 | 1.199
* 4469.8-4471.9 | 1.057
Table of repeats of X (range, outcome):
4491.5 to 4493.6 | 1.156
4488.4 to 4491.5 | 1.166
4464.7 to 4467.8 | 1.115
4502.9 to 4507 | 1.261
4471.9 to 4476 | 1.061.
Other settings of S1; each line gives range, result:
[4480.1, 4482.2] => 1.194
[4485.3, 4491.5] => 1.209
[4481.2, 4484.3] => 1.155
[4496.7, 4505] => 1.271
